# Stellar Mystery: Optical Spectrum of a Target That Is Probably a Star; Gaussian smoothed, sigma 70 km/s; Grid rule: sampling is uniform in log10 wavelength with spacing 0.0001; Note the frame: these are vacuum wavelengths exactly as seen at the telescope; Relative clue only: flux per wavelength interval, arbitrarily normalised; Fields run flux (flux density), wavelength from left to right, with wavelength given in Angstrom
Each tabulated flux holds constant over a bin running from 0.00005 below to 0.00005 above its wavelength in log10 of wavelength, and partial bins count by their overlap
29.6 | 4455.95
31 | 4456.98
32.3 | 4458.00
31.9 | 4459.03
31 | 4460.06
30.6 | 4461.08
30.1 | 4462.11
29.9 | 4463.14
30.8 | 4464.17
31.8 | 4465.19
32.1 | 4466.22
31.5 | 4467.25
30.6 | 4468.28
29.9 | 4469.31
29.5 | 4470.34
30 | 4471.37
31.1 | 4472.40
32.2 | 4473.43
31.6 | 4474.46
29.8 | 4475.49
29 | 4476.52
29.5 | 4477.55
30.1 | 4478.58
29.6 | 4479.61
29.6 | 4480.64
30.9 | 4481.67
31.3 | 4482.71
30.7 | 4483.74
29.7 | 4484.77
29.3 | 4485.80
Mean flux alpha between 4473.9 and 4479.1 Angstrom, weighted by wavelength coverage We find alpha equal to 30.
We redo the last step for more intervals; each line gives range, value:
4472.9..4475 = 31.9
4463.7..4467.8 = 31.6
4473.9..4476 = 30.7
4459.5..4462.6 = 30.6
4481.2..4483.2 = 31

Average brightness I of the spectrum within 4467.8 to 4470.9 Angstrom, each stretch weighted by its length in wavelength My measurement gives 30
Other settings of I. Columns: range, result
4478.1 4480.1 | 29.9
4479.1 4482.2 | 30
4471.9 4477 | 30.8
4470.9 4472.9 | 30.6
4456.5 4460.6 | 31.6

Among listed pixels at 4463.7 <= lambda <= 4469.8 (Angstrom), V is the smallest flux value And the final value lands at 29.9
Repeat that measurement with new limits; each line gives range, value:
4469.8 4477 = 29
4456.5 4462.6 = 30.1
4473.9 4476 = 29.8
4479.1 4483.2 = 29.6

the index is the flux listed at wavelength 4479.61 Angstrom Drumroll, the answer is 29.6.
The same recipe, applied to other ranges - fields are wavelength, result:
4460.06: 31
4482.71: 31.3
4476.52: 29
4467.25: 31.5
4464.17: 30.8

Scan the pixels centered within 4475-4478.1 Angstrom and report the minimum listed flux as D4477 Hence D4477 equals 29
